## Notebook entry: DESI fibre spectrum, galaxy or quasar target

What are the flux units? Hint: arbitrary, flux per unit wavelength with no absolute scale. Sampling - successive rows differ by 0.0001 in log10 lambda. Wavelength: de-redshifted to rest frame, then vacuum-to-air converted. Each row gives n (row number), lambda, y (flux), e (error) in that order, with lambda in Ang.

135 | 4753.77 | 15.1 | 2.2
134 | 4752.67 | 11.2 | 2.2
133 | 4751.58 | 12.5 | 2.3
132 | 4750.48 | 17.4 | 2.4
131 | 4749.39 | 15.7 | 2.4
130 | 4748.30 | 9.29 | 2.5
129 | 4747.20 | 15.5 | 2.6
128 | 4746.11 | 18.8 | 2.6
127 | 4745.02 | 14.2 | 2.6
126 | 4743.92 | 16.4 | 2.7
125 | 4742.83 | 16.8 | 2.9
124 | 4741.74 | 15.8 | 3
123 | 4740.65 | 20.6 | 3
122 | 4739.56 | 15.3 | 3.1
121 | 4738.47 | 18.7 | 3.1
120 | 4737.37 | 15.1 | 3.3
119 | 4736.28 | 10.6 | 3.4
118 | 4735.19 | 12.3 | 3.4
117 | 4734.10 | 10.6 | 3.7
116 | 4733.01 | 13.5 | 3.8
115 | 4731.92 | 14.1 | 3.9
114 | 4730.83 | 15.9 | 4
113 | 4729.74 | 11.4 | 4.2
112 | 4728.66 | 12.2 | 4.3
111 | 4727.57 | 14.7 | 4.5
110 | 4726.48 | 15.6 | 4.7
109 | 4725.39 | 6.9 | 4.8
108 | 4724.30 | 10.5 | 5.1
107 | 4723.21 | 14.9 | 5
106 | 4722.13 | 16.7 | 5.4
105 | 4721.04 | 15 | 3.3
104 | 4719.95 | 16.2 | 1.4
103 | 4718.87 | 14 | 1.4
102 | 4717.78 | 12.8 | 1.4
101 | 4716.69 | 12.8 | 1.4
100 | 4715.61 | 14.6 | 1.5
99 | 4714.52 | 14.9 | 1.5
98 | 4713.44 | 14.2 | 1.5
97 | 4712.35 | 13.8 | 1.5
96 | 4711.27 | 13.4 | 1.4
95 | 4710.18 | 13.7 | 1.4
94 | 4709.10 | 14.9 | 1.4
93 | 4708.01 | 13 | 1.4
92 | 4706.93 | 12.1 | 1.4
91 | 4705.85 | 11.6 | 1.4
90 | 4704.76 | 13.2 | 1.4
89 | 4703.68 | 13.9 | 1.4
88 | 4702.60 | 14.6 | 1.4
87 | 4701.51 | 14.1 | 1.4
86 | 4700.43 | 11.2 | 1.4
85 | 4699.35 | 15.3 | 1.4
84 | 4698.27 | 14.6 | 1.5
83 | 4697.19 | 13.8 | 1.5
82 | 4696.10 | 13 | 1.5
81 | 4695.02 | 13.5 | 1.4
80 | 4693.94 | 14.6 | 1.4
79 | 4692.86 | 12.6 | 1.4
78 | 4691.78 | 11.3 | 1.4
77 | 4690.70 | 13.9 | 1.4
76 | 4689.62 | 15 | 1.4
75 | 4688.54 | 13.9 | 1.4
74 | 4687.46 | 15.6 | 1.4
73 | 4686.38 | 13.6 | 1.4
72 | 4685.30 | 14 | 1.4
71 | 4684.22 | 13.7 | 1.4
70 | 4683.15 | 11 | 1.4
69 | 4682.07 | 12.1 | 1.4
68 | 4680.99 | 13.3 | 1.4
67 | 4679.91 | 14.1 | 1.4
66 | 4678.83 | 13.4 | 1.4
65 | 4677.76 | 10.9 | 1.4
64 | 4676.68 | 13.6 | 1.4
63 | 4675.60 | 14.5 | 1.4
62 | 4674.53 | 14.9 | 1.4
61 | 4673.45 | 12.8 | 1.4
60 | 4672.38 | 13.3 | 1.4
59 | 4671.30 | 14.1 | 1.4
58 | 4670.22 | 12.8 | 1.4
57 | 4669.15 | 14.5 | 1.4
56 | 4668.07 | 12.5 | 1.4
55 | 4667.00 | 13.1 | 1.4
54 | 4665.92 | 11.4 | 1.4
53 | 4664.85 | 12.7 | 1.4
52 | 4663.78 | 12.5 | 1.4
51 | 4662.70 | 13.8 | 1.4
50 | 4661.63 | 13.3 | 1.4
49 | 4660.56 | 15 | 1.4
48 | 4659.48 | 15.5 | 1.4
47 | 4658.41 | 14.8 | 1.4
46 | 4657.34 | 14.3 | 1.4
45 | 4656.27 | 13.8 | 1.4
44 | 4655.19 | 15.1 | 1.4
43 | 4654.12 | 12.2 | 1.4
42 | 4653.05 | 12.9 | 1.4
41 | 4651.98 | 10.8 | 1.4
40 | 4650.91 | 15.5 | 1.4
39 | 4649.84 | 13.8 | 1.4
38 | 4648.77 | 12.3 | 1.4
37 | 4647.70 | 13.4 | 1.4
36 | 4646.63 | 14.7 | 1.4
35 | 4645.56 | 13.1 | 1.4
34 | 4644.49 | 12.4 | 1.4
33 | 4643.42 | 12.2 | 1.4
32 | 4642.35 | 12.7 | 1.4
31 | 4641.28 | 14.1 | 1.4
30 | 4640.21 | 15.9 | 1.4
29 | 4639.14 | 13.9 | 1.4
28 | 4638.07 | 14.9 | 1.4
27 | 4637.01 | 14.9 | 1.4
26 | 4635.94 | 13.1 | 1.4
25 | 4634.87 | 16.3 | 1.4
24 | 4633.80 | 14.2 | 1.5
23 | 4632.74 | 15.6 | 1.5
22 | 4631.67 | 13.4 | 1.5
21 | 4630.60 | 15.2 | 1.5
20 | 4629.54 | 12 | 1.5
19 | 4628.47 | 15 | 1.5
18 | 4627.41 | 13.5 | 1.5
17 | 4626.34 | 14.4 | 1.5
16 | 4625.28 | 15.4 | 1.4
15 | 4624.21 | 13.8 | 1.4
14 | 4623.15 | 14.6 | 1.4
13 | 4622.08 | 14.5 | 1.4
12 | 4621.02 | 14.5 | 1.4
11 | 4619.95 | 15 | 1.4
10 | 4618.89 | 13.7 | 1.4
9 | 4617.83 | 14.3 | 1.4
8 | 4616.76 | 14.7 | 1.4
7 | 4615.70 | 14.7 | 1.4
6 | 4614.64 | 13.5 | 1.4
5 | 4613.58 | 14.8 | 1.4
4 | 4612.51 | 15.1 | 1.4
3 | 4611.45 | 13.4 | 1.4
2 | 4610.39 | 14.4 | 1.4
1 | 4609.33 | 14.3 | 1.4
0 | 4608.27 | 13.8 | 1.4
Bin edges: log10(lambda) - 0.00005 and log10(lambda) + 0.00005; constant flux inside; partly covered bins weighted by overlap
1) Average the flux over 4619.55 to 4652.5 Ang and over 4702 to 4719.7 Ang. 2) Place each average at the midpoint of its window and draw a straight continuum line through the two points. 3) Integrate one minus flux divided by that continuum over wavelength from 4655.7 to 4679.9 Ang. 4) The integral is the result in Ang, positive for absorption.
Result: 0.6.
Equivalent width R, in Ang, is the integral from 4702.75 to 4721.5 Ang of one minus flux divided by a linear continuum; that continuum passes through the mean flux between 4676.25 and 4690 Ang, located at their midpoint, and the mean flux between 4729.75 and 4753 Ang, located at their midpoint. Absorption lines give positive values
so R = 0.4 Ang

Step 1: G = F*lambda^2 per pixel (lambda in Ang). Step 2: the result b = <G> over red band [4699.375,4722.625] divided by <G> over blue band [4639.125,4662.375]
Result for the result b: 1.04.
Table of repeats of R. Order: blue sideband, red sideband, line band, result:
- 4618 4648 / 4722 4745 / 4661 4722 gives 2.7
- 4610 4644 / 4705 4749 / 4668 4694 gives 1.4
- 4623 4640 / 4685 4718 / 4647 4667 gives 0.9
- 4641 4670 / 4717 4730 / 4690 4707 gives 0.1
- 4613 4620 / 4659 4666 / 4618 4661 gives -0.3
